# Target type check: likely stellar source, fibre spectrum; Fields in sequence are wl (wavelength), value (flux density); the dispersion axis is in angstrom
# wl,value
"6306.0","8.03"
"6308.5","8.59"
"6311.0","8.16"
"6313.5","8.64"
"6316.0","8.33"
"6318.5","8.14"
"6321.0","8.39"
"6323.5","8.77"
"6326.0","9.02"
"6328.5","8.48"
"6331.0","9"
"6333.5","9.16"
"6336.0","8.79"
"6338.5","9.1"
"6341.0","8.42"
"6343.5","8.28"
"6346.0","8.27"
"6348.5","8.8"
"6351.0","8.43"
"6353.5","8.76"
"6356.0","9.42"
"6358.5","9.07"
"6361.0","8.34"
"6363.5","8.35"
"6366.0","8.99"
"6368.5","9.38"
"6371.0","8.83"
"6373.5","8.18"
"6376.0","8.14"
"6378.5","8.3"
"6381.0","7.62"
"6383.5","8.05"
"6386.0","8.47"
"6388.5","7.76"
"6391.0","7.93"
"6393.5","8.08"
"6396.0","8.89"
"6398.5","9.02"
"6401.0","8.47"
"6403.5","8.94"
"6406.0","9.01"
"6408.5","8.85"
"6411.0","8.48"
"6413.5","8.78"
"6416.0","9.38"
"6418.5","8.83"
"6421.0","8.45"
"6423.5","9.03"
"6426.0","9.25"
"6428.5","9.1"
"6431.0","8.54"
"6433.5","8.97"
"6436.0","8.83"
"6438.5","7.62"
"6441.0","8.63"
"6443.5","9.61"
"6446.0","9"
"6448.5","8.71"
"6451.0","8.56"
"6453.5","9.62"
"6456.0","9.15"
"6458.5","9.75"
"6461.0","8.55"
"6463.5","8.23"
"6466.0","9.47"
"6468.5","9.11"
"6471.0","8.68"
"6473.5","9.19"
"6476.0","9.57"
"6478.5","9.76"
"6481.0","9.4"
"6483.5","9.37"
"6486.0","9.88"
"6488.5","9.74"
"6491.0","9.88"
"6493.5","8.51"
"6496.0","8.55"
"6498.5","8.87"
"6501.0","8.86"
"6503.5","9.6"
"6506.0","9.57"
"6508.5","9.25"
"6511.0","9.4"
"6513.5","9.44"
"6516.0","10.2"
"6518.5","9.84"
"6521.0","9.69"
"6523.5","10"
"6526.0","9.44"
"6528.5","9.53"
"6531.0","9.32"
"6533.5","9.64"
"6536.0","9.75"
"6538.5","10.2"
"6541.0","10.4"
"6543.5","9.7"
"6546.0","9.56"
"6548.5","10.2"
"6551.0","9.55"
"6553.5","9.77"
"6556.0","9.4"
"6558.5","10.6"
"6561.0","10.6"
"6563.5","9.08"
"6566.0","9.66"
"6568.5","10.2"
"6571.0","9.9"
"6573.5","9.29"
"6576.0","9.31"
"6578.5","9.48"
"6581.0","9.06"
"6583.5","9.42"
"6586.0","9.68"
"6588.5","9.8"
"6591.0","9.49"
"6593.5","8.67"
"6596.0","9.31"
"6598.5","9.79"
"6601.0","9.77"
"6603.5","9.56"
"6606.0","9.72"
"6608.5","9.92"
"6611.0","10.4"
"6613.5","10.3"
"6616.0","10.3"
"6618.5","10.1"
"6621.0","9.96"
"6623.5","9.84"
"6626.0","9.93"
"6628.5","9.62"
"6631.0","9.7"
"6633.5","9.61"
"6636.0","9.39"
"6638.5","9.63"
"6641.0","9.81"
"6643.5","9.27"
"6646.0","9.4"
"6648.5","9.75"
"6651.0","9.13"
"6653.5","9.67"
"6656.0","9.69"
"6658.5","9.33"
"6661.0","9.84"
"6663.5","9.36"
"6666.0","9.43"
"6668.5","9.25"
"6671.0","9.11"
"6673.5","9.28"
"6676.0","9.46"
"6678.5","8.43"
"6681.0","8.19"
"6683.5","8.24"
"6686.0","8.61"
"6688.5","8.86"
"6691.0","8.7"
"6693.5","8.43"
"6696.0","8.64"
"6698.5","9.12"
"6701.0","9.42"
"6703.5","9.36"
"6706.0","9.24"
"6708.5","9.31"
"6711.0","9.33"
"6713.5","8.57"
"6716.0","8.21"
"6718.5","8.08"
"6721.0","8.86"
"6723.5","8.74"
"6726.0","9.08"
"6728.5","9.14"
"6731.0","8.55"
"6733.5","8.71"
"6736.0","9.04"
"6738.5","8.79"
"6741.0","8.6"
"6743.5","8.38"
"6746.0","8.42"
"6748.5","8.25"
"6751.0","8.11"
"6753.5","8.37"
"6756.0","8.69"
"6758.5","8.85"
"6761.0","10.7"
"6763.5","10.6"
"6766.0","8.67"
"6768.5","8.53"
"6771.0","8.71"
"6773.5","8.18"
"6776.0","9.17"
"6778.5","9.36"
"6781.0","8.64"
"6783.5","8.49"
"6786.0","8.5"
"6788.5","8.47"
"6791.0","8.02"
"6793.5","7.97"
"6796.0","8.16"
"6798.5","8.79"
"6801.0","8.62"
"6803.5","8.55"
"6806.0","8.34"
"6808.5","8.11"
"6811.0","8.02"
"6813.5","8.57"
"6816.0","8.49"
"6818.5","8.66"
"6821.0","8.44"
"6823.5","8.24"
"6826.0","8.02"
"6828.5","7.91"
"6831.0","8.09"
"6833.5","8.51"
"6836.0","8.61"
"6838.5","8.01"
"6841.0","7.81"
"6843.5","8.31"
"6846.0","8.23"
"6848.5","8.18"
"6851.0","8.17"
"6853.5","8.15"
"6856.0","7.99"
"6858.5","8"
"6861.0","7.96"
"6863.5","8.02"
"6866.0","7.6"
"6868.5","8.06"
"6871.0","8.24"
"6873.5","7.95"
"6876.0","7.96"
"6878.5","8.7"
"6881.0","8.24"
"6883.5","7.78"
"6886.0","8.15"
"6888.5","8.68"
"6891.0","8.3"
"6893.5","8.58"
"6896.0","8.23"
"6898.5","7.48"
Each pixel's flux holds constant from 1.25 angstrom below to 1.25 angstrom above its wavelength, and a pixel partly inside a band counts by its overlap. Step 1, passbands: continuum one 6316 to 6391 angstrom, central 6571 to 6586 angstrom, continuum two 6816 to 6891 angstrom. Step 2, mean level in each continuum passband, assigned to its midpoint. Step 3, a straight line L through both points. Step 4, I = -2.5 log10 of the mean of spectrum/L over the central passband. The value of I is -0.123 mag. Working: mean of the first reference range 8.56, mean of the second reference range 8.17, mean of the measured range 9.39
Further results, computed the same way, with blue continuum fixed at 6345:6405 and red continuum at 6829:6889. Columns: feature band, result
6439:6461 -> -0.07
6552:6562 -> -0.20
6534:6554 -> -0.18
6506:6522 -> -0.15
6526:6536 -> -0.14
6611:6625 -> -0.21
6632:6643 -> -0.16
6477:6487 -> -0.14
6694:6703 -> -0.10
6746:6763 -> -0.08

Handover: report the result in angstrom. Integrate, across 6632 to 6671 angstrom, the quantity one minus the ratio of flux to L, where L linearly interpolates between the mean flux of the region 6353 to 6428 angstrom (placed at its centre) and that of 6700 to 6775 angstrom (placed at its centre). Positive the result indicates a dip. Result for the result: -3.1 angstrom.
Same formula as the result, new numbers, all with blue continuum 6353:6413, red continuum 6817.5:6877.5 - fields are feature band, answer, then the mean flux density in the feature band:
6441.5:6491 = -4.4 angstrom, 9.24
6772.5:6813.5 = -1.4 angstrom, 8.47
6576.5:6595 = -2.2 angstrom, 9.37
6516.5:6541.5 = -4.0 angstrom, 9.78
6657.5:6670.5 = -1.8 angstrom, 9.43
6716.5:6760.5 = -2.3 angstrom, 8.66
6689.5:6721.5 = -2.4 angstrom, 8.87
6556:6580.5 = -4.0 angstrom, 9.75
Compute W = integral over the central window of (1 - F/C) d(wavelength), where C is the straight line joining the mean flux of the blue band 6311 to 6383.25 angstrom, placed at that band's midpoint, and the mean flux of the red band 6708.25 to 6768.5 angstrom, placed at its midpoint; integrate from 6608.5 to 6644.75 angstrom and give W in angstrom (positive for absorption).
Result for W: -4.5 angstrom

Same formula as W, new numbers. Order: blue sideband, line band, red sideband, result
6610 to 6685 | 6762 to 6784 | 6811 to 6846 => -0.8 angstrom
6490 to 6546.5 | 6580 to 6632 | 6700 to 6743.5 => -2.8 angstrom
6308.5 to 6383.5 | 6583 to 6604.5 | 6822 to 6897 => -2.9 angstrom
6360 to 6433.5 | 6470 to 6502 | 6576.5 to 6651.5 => -0.8 angstrom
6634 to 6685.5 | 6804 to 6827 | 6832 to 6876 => 0.0 angstrom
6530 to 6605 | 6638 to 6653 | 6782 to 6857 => -0.4 angstrom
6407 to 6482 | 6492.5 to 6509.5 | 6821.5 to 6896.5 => -0.3 angstrom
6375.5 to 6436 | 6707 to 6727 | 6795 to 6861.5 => -1.0 angstrom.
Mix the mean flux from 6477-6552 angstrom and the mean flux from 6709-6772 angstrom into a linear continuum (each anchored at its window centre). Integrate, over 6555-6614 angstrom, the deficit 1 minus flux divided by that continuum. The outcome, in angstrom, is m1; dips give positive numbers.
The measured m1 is -2.2 angstrom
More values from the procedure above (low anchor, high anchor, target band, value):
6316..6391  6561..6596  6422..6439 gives 0.14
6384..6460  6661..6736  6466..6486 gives -1.22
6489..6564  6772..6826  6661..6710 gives -0.29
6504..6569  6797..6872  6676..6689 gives 0.68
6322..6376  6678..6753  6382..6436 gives 0.34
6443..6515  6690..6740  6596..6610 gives -1.07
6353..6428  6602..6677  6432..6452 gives 0.25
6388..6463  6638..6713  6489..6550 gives -4.26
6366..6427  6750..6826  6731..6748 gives -0.02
